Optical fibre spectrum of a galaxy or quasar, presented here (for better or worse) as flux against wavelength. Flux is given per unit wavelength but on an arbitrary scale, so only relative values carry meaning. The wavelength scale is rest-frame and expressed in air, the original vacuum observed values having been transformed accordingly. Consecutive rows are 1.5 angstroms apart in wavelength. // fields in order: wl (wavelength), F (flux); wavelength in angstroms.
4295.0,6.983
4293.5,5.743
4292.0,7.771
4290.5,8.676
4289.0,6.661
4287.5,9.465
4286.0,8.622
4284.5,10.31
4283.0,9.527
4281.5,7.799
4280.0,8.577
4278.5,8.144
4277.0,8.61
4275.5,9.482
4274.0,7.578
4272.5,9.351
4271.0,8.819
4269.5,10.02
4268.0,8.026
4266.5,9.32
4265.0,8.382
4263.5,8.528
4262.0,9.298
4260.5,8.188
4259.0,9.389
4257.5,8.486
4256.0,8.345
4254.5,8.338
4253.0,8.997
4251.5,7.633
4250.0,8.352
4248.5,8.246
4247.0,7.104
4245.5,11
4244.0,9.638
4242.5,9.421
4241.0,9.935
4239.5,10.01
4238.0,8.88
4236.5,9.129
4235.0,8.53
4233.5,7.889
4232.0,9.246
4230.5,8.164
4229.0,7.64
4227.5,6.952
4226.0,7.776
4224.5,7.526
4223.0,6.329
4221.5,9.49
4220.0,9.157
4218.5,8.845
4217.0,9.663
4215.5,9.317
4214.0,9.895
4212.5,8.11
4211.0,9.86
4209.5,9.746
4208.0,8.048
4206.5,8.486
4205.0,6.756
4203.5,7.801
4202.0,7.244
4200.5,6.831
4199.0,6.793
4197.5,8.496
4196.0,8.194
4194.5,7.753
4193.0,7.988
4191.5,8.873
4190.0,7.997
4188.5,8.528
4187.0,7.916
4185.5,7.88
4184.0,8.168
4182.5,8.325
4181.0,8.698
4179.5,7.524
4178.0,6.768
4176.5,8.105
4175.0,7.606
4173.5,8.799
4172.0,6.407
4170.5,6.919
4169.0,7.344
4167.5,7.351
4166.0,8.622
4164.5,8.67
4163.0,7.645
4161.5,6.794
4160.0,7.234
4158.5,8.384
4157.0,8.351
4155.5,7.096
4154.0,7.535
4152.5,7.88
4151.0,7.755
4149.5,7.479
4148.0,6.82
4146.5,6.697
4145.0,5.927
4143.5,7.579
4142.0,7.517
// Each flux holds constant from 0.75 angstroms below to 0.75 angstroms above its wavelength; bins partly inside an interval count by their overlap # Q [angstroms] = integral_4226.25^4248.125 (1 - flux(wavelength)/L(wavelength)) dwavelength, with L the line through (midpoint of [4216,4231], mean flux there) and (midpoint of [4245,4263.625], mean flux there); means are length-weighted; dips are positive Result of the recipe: -1.1 angstroms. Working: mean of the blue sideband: 8.17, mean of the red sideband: 8.58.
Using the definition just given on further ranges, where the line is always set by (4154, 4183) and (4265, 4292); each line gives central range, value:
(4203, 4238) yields -1.2 angstroms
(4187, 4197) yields -0.4 angstroms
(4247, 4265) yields 0.1 angstroms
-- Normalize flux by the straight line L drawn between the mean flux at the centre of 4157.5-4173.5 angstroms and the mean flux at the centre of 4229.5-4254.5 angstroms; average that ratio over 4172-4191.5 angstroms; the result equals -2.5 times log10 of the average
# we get -0.02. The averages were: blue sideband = 7.61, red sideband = 8.86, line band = 8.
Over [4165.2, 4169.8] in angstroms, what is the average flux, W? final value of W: 7.77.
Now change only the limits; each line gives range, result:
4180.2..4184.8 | 8.38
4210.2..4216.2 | 9.3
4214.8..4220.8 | 9.25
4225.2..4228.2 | 7.37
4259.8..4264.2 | 8.68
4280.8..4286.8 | 9.08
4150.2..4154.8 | 7.71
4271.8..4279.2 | 8.63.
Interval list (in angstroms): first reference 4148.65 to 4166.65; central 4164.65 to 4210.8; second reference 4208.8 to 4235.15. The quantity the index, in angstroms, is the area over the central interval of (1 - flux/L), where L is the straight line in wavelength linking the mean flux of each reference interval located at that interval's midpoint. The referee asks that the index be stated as 1.4 angstroms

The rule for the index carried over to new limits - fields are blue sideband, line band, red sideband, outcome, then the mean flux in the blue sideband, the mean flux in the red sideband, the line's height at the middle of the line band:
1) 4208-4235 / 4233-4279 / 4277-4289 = -0.8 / 8.55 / 8.76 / 8.67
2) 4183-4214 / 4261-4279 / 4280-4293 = -0.7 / 8.12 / 8.55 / 8.47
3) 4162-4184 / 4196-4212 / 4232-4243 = 0.8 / 7.77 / 9.12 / 8.42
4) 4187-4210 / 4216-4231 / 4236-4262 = 0.4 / 7.95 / 8.9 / 8.42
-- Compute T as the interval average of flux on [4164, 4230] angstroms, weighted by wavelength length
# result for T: 8.07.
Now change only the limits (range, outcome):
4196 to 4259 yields 8.5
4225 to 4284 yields 8.69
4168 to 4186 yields 7.7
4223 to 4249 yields 8.59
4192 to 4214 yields 8.08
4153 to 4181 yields 7.65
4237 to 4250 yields 9.22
